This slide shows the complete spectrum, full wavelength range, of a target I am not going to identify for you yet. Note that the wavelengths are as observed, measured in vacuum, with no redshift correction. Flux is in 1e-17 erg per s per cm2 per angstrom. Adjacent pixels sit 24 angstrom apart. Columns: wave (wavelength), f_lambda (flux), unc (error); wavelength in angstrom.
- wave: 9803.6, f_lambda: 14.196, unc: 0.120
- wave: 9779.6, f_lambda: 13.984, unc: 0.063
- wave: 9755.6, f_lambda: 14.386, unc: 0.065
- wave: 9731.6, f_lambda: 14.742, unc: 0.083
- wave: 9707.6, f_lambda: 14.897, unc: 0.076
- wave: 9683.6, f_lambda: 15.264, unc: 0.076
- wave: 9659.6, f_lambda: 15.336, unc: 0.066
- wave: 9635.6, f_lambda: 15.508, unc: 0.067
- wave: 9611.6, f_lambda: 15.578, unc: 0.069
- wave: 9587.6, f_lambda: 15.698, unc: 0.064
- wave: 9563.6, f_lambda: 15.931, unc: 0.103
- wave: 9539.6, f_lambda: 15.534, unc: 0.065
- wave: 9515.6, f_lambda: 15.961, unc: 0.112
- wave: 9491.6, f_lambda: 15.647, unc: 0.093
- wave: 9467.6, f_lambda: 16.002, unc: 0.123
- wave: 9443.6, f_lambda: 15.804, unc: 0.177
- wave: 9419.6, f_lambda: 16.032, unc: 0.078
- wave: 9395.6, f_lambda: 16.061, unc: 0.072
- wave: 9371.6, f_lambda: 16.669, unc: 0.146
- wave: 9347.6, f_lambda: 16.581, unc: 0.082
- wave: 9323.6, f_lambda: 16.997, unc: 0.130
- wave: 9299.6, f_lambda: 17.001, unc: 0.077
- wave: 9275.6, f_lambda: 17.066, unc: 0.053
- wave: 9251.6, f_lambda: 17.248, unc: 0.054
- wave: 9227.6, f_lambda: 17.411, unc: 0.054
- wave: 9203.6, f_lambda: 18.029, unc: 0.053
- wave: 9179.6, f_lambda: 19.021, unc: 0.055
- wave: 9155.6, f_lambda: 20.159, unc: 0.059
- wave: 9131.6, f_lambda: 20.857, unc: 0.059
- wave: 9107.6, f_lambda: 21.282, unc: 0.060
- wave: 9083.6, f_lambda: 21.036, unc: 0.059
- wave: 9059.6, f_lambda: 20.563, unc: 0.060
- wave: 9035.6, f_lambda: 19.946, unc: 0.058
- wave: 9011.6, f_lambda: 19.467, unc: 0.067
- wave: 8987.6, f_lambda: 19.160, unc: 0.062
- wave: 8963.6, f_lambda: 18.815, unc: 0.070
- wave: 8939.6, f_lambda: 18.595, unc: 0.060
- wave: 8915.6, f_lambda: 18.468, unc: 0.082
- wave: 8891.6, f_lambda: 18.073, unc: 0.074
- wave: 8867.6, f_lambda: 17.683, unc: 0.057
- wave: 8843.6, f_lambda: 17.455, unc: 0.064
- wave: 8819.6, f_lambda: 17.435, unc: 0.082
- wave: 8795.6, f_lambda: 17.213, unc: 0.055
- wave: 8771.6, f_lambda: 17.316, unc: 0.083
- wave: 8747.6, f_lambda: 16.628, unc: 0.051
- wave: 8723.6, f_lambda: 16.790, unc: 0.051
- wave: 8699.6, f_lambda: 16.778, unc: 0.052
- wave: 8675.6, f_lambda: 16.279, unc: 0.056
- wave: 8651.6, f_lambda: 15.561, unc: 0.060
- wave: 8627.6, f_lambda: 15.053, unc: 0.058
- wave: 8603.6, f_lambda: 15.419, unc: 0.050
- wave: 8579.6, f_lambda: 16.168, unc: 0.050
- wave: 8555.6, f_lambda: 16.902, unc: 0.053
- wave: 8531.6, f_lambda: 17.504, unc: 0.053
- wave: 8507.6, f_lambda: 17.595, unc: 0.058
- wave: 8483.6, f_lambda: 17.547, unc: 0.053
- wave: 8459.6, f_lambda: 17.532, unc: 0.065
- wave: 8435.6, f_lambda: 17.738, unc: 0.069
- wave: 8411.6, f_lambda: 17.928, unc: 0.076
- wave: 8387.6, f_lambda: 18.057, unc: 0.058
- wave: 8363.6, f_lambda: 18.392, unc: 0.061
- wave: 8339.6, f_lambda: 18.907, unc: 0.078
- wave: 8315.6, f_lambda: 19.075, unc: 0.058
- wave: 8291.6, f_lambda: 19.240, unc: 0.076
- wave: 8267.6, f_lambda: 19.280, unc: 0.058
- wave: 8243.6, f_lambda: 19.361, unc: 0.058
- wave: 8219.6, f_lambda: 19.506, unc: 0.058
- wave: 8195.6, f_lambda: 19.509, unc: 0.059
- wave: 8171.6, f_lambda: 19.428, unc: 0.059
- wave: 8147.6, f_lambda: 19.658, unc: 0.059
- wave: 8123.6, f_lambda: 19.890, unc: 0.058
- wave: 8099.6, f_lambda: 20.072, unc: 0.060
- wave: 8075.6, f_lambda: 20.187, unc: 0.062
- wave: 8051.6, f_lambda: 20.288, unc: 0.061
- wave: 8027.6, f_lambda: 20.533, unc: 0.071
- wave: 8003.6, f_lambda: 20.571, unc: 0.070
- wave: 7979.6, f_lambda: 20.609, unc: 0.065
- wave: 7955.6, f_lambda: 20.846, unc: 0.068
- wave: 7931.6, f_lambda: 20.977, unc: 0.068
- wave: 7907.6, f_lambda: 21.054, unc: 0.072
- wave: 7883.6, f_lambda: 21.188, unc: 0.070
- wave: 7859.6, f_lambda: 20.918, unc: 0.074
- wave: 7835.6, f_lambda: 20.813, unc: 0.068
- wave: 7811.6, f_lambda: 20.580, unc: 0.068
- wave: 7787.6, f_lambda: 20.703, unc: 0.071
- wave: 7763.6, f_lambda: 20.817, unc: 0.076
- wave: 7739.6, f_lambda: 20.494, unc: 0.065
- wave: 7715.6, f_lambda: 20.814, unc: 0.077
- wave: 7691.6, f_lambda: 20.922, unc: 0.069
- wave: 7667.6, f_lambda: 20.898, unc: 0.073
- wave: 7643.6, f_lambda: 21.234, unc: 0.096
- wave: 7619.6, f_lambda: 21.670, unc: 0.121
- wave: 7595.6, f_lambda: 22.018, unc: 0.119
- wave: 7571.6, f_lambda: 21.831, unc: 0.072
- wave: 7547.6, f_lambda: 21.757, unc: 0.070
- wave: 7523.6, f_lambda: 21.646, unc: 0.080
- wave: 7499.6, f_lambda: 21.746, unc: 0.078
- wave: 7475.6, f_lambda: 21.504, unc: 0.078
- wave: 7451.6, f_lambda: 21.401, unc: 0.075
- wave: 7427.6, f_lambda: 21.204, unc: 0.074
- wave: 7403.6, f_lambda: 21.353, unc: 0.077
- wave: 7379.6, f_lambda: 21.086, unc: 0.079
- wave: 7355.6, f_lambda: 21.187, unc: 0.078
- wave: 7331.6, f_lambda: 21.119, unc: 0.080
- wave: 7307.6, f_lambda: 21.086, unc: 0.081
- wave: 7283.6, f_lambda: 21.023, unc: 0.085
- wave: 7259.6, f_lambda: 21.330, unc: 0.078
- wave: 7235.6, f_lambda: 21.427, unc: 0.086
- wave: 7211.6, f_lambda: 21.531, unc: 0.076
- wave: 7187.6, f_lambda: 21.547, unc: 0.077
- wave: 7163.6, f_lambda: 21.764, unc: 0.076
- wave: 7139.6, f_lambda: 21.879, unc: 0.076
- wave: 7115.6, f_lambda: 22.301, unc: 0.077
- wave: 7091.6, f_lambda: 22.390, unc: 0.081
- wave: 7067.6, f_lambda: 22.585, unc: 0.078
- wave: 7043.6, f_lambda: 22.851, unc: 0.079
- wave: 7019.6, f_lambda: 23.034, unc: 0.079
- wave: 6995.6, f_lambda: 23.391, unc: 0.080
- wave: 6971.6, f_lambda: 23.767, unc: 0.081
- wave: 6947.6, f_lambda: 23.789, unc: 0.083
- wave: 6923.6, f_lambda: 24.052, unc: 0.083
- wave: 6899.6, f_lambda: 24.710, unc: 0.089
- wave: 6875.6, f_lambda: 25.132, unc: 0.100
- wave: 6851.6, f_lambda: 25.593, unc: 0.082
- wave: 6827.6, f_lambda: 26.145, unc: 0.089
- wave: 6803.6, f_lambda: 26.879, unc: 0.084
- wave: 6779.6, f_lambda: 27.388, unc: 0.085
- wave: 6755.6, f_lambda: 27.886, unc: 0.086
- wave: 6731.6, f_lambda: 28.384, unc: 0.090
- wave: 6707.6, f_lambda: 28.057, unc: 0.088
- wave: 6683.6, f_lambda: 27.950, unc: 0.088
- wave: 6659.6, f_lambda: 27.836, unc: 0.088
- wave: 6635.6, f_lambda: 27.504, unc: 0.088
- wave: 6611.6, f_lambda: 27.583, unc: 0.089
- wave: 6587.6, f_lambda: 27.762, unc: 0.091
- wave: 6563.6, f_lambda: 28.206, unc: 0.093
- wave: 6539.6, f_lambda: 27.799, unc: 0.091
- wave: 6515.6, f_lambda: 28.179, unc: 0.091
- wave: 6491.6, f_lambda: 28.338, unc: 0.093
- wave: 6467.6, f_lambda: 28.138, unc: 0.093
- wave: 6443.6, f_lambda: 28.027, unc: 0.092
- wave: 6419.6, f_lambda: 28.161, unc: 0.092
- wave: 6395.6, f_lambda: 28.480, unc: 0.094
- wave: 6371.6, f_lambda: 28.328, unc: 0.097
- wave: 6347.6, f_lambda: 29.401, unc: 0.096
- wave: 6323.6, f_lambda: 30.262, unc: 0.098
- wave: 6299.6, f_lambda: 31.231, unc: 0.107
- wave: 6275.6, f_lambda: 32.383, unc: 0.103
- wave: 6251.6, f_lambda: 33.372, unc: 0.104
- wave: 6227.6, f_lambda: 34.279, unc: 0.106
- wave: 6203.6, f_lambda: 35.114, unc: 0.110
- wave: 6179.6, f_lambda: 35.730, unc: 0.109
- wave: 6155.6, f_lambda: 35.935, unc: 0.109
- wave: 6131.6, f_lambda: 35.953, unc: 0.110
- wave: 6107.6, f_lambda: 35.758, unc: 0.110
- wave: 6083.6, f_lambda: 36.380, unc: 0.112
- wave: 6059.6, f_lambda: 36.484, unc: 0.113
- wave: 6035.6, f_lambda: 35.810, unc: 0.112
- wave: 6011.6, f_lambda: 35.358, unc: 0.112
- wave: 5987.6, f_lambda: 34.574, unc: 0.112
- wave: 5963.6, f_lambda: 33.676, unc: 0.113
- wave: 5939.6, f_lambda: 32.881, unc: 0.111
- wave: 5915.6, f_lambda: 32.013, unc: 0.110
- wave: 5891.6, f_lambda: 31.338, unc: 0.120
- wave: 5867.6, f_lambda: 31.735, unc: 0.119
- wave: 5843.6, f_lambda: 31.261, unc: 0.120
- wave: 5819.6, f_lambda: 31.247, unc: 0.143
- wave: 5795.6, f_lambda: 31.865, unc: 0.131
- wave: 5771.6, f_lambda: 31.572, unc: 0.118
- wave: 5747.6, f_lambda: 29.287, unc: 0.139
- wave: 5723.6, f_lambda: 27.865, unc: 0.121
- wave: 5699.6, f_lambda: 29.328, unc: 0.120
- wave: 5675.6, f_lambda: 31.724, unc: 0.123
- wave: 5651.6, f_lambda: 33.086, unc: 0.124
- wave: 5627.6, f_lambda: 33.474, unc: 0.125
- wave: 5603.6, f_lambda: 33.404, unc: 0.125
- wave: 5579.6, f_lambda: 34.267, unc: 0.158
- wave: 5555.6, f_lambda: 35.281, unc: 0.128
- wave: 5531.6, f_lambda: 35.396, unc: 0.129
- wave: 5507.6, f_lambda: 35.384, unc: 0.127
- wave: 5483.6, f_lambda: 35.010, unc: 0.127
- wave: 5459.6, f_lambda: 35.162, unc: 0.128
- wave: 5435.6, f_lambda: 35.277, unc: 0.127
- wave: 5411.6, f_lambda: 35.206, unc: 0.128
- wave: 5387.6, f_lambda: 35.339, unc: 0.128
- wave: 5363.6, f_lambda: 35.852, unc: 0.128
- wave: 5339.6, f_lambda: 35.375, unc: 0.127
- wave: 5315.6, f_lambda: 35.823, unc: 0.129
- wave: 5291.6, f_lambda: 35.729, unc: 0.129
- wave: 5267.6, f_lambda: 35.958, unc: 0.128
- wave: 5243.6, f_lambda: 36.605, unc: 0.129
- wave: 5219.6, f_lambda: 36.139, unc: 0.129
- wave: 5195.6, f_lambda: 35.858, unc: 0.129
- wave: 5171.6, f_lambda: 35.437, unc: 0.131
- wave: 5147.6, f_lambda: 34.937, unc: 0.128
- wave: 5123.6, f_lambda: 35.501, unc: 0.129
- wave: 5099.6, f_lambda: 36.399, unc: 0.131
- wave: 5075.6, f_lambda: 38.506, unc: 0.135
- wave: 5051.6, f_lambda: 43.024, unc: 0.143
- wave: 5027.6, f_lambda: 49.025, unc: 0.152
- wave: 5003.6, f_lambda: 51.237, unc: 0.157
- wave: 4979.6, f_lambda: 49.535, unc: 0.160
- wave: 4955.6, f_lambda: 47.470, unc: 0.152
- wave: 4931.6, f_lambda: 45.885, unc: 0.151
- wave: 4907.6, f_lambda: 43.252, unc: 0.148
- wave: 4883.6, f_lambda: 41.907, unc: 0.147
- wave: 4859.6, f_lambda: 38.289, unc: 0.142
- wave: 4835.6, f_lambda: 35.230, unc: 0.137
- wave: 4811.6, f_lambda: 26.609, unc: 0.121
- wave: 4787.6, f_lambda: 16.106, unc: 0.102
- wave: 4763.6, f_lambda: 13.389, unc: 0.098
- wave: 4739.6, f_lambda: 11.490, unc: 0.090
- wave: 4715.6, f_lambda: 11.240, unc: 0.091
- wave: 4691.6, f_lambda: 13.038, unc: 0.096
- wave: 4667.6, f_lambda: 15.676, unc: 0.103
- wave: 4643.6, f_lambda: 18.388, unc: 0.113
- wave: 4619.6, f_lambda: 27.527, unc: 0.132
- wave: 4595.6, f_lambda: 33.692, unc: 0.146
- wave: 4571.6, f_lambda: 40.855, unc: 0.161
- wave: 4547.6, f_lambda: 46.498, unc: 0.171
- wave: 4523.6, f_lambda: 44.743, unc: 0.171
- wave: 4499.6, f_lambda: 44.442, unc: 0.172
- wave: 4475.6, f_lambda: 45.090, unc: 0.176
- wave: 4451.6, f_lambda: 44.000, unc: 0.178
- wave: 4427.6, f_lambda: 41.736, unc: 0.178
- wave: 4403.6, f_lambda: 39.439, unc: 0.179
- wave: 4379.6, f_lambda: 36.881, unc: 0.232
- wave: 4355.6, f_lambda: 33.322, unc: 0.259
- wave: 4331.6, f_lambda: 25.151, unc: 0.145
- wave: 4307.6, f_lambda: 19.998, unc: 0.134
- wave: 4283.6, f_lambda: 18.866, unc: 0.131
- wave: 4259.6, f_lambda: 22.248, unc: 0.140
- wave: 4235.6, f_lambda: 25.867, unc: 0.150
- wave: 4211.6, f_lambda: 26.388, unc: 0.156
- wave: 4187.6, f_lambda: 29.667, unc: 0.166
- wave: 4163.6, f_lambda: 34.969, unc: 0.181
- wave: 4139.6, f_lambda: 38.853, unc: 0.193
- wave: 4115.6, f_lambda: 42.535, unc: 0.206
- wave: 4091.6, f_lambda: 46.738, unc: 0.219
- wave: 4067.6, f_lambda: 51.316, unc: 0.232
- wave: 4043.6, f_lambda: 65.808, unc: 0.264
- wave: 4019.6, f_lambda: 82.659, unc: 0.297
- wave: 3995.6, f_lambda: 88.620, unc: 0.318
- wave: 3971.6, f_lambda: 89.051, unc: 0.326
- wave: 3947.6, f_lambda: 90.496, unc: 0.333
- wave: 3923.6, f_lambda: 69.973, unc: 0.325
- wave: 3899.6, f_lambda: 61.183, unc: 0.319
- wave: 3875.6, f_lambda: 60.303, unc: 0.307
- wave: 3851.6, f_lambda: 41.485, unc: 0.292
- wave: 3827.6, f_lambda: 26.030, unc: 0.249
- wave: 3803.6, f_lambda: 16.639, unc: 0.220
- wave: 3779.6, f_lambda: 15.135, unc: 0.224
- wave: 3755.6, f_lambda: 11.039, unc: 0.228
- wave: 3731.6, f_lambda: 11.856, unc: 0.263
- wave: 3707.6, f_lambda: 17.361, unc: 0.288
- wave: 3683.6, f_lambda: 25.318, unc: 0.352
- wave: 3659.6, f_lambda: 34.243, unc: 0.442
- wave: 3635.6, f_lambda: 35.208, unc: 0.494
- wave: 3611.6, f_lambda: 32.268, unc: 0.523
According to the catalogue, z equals 2.23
